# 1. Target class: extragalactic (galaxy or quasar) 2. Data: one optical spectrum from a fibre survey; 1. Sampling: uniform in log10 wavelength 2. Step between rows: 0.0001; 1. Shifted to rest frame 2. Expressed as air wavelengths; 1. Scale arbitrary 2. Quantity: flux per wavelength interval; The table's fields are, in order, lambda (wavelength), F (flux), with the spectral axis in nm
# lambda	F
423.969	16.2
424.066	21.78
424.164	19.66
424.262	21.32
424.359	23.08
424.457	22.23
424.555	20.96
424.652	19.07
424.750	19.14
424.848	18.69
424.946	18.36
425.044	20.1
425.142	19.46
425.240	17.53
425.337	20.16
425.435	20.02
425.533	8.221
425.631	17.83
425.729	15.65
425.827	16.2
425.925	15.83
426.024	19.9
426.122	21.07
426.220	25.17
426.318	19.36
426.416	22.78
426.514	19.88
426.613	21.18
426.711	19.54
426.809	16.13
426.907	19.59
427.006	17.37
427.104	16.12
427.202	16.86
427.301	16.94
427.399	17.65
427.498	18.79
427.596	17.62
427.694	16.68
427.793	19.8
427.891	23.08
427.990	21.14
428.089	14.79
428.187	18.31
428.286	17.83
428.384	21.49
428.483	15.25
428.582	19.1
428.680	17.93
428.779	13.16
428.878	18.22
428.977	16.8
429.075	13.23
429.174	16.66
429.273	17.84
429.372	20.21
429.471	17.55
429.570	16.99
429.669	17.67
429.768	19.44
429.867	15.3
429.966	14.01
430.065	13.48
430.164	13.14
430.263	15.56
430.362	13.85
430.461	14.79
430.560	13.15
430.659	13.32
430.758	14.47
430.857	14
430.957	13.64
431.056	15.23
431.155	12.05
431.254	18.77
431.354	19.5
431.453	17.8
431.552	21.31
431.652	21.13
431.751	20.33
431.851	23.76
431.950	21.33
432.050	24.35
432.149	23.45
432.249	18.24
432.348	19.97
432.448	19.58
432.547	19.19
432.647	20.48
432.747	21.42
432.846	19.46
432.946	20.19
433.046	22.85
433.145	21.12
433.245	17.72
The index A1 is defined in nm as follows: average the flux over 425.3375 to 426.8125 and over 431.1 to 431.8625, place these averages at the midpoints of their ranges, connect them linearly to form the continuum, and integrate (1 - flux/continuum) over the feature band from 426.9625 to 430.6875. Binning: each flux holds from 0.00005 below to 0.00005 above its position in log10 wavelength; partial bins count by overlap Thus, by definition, 0.395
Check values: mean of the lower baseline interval 18.7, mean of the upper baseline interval 19.1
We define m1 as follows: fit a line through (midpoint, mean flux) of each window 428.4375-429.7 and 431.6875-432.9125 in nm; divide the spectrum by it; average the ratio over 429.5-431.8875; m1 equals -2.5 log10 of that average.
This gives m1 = 0.164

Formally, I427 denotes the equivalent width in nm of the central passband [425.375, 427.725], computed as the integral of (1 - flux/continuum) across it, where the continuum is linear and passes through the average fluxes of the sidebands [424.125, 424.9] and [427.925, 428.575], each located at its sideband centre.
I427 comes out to 0.133 nm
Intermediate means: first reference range 20.5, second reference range 18.3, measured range 18.2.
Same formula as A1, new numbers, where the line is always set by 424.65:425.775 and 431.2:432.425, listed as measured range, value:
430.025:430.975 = 0.293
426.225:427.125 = -0.051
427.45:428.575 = 0.025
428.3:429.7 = 0.158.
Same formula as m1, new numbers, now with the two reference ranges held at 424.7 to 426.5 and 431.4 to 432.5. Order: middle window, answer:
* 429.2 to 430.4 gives 0.23 mag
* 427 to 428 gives 0.06 mag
